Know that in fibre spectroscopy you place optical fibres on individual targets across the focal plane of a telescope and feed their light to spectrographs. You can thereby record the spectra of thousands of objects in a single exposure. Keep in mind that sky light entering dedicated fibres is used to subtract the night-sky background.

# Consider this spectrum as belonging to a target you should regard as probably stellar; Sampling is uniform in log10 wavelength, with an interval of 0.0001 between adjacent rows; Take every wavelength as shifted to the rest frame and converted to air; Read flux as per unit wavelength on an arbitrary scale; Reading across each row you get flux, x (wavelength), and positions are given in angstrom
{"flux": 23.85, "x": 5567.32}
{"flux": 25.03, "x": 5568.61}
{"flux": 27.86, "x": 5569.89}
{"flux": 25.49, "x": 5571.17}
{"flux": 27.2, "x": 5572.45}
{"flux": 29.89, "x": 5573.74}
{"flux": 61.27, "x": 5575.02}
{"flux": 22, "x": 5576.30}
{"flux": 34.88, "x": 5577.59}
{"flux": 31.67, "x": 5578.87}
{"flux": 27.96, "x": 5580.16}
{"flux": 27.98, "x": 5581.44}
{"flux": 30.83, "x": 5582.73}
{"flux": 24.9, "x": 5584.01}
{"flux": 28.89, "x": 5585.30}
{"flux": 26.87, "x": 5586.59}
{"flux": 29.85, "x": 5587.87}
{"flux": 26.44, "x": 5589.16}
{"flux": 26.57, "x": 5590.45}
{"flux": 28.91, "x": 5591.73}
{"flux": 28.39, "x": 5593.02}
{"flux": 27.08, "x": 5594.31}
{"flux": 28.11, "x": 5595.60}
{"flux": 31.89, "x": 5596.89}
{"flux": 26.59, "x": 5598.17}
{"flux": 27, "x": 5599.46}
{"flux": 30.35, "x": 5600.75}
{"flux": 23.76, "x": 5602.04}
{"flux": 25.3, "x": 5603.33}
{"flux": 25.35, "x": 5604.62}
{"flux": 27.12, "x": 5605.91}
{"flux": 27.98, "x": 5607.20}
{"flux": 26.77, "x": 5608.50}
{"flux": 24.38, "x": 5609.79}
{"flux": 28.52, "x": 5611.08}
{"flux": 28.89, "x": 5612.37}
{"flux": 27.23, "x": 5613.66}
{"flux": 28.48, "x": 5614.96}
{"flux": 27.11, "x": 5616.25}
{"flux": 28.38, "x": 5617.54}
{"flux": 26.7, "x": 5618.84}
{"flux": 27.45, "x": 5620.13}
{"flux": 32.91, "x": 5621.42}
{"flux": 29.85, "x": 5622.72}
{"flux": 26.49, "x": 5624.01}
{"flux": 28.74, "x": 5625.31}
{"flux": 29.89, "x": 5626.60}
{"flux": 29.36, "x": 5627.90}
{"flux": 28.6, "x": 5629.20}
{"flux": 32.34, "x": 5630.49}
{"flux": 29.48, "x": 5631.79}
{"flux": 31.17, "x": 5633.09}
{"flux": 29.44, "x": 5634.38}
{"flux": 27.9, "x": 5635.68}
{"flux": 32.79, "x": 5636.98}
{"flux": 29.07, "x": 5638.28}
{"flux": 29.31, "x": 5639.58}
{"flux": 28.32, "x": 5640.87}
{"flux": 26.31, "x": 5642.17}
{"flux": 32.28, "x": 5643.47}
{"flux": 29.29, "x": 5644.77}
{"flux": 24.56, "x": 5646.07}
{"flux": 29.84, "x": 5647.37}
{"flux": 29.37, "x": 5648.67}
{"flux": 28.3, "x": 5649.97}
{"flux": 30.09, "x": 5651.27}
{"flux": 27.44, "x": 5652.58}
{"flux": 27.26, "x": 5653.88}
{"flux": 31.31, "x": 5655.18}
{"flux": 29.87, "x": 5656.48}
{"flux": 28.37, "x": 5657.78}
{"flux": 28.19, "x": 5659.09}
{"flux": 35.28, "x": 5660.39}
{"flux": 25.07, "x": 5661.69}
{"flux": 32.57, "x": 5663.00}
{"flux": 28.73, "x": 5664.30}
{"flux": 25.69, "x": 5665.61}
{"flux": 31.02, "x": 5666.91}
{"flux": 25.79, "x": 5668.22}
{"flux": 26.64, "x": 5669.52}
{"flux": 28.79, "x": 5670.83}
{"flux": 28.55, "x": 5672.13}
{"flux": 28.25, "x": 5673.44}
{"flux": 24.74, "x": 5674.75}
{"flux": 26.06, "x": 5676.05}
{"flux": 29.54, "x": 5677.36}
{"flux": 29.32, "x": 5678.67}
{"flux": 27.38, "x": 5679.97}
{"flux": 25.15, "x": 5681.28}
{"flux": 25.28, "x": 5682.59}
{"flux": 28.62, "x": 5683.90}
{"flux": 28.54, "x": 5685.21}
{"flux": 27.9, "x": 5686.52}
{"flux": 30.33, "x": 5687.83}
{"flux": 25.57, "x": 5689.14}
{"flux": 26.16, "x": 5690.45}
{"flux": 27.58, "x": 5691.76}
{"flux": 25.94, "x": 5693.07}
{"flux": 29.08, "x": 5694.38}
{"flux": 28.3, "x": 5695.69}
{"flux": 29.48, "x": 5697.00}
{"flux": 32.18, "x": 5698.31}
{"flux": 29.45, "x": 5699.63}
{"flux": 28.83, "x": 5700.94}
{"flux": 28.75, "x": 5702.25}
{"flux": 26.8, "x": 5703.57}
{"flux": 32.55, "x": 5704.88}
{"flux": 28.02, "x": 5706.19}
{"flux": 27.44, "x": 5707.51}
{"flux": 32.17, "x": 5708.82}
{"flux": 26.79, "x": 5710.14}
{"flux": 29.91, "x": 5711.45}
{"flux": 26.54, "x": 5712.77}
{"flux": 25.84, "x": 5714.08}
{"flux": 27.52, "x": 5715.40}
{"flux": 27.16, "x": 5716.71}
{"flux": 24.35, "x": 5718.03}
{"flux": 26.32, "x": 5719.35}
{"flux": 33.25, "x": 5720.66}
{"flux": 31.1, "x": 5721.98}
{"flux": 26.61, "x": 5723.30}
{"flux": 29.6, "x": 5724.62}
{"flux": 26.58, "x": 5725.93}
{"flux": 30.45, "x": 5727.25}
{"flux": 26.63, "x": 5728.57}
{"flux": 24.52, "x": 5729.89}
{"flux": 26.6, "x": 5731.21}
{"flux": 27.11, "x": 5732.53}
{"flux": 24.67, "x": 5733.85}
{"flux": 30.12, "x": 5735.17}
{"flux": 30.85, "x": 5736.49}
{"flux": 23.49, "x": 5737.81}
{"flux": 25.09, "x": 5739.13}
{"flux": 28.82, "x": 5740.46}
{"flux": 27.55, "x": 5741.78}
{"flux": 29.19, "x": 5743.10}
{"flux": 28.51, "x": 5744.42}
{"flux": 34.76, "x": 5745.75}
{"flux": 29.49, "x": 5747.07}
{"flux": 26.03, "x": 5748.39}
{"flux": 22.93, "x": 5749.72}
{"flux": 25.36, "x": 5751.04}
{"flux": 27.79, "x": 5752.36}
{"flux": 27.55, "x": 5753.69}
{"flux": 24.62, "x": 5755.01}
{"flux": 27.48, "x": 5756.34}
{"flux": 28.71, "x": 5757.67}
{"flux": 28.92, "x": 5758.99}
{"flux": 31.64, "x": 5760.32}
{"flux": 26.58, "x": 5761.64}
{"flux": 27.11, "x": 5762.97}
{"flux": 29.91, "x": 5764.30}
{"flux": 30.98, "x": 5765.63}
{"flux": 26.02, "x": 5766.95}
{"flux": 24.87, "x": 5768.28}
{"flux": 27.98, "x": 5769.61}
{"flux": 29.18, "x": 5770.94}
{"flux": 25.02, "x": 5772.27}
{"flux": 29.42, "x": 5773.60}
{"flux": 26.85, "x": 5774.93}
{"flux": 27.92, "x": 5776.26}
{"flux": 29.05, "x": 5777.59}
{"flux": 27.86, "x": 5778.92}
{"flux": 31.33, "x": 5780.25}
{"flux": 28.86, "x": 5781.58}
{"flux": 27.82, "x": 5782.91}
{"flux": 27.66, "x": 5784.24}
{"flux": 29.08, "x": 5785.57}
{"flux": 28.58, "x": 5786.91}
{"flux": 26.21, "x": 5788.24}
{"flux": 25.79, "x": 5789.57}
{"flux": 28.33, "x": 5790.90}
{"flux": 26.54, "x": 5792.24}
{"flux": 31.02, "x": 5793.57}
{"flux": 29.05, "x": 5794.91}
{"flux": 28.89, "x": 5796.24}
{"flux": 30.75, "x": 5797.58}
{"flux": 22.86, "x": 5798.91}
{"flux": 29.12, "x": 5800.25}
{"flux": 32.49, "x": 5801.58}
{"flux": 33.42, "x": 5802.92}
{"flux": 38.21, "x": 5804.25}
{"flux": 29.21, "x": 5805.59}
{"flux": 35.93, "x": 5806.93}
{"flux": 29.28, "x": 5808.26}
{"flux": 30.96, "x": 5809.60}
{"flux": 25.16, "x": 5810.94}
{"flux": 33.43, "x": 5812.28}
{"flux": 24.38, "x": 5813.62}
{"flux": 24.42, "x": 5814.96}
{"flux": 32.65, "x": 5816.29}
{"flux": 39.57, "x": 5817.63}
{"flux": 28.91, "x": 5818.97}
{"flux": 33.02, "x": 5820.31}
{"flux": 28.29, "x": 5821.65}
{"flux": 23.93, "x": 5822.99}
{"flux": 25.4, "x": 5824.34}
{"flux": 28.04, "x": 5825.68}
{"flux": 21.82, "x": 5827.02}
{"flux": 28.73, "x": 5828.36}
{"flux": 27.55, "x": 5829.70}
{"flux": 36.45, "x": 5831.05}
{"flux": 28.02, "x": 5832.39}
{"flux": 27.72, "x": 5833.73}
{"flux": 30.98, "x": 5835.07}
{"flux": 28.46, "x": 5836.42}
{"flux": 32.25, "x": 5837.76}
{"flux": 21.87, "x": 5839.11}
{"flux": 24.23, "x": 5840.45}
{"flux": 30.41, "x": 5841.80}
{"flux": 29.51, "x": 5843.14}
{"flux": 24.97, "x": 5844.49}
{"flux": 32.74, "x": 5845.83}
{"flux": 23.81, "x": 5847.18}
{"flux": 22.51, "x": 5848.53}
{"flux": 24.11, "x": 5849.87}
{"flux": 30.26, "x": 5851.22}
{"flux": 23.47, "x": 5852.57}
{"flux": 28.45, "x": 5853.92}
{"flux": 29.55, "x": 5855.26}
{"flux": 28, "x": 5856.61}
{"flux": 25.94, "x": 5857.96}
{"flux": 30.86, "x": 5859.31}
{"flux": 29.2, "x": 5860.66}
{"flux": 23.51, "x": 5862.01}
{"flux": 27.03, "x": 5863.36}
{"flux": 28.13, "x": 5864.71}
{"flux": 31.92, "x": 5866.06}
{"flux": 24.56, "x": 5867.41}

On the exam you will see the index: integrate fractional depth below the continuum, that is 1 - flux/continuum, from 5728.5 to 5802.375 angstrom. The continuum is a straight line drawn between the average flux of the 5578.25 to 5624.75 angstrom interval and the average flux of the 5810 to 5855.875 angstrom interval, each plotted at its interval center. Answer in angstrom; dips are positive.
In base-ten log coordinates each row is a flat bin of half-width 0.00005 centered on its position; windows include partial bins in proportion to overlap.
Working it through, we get 0.3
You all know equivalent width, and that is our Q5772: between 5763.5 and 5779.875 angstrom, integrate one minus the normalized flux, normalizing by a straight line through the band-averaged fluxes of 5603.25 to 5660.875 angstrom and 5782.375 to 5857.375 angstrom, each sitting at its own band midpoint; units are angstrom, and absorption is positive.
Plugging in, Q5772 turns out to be 0.4 angstrom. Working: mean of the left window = 28.8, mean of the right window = 28.6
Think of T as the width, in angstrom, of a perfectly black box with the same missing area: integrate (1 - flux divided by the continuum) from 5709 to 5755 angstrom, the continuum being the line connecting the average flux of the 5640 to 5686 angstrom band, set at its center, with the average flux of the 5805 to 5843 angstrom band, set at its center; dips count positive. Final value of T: 1.6 angstrom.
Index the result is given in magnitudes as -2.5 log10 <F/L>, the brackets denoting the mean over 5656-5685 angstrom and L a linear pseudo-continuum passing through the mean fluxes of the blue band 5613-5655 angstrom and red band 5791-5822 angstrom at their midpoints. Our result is 0.042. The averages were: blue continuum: 29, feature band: 28.1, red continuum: 30.3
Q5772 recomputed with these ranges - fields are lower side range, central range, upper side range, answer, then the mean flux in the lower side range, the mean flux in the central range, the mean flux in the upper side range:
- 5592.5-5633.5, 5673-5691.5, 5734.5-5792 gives 0.47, 28.2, 27.3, 27.9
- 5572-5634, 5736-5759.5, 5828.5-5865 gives 0.55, 28.9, 27.6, 27.8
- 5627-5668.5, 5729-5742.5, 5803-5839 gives 1.17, 29.2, 26.9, 29.7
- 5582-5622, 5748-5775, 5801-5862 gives 1.00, 27.7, 27.4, 28.8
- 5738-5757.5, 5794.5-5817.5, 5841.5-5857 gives -2.46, 27.4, 30.3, 27.2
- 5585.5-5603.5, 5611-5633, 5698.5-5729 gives -0.79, 27.7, 28.9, 28.4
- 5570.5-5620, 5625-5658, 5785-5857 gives -0.77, 28.6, 29.3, 28.7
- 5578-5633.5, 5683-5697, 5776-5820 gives 0.48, 28.2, 27.8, 29.6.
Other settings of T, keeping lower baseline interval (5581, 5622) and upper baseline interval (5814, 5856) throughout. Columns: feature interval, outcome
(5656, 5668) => -0.6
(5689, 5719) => -0.3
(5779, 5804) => -0.8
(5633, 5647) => -0.6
